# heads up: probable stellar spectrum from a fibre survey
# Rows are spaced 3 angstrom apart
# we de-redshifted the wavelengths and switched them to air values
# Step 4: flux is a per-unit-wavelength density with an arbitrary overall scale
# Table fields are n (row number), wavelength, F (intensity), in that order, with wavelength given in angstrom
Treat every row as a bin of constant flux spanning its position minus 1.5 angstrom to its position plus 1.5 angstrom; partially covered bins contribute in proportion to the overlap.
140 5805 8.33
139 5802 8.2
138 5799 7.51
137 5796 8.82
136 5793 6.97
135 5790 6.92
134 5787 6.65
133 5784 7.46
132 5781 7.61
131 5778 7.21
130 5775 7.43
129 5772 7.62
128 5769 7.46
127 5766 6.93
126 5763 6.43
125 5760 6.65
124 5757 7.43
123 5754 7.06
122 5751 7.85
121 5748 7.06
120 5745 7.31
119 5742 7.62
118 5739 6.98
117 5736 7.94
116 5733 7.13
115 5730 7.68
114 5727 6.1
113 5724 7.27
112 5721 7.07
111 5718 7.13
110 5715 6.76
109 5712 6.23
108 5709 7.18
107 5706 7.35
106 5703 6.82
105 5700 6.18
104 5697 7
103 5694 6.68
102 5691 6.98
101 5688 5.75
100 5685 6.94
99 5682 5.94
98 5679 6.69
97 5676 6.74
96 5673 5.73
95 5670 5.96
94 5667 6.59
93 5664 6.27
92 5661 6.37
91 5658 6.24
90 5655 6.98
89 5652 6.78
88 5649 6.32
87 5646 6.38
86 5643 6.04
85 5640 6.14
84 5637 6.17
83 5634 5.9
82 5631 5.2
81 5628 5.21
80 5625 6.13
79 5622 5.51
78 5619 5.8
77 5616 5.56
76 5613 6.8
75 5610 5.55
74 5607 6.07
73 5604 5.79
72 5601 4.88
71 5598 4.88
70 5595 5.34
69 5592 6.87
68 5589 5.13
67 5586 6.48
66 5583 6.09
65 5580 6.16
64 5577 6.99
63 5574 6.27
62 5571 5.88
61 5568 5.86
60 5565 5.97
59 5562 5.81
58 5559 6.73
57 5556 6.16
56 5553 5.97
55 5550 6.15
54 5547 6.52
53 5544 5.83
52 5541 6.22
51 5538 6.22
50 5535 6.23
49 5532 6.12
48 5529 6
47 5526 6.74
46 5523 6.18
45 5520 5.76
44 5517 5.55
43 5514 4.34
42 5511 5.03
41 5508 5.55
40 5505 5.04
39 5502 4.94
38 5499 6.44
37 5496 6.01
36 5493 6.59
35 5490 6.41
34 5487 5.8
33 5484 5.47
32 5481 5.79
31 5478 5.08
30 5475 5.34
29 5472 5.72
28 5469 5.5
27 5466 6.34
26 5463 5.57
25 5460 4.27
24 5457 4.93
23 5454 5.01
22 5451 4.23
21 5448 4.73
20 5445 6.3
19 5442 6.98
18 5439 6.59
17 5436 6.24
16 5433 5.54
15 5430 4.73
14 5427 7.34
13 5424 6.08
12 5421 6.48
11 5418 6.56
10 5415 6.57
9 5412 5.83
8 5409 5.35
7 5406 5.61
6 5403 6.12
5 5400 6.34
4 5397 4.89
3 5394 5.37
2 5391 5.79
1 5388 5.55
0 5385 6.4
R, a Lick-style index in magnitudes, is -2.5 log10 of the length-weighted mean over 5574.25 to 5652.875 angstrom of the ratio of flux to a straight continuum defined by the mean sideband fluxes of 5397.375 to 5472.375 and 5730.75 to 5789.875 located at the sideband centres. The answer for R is 0.11 mag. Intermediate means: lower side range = 5.79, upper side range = 7.25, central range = 5.93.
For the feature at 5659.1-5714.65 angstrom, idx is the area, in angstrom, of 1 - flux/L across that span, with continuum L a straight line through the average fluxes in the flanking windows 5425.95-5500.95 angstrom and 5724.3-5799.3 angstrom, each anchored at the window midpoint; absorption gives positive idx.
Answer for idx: 2.85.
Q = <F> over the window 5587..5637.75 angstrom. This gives 5.69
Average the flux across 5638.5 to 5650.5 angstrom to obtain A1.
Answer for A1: 6.22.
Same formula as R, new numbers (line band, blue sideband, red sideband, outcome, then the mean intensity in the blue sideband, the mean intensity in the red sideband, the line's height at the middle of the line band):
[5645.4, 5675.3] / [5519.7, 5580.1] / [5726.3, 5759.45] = 0.074 mag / 6.19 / 7.3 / 6.82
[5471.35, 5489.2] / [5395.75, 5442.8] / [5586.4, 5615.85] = 0.075 mag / 6.07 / 5.72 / 5.95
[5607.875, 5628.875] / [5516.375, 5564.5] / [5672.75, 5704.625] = 0.094 mag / 6.14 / 6.53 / 6.35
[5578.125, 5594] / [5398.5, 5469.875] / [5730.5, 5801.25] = 0.062 mag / 5.8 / 7.32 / 6.5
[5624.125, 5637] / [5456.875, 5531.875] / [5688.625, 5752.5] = 0.150 mag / 5.64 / 7.04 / 6.48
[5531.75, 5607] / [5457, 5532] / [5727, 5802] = 0.014 mag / 5.64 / 7.32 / 6.1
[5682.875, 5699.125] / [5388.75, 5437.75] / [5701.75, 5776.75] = 0.054 mag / 5.93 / 7.14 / 6.96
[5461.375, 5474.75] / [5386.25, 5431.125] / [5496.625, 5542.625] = 0.020 mag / 5.92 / 5.76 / 5.84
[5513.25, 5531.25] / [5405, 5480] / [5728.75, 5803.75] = 0.052 mag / 5.72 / 7.36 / 6.12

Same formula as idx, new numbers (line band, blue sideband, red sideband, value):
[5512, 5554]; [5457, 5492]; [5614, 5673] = -1.7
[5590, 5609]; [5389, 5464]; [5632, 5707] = 1.8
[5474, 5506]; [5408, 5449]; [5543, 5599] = 1.9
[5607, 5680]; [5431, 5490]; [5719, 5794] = 5.0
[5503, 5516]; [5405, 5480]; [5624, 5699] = 1.9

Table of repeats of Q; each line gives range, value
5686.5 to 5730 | 6.78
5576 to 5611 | 5.84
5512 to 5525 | 5.49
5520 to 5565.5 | 6.18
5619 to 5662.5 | 6.09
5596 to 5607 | 5.31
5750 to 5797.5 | 7.28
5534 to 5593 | 6.17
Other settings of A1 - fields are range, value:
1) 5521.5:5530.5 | 6.31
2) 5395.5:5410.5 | 5.66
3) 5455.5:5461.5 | 4.6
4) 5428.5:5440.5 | 5.77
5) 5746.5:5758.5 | 7.35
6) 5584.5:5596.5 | 5.95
